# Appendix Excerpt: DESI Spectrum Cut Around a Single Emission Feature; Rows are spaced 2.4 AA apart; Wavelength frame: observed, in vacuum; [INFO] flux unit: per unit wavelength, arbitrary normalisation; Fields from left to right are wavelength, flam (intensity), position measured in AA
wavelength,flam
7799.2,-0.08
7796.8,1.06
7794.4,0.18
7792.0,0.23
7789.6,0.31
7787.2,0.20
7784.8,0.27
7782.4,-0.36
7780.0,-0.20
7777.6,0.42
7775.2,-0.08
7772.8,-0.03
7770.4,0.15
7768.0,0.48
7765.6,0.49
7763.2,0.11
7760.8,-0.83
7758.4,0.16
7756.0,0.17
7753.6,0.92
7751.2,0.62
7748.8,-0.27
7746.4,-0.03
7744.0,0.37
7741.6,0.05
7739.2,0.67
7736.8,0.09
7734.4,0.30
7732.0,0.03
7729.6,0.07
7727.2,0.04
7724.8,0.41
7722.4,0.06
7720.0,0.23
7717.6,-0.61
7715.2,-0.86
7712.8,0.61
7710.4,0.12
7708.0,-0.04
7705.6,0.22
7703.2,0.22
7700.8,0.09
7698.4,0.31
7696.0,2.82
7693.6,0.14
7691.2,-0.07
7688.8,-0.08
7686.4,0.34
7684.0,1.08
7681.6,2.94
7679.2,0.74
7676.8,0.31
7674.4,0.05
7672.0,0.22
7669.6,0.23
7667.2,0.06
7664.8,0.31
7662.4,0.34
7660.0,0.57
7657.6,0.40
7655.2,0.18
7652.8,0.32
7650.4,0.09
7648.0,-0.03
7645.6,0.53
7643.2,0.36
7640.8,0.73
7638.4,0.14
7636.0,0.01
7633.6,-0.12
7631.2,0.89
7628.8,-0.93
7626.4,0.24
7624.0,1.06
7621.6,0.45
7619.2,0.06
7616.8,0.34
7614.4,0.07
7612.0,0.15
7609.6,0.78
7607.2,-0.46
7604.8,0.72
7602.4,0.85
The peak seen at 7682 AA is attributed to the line H-beta 4861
